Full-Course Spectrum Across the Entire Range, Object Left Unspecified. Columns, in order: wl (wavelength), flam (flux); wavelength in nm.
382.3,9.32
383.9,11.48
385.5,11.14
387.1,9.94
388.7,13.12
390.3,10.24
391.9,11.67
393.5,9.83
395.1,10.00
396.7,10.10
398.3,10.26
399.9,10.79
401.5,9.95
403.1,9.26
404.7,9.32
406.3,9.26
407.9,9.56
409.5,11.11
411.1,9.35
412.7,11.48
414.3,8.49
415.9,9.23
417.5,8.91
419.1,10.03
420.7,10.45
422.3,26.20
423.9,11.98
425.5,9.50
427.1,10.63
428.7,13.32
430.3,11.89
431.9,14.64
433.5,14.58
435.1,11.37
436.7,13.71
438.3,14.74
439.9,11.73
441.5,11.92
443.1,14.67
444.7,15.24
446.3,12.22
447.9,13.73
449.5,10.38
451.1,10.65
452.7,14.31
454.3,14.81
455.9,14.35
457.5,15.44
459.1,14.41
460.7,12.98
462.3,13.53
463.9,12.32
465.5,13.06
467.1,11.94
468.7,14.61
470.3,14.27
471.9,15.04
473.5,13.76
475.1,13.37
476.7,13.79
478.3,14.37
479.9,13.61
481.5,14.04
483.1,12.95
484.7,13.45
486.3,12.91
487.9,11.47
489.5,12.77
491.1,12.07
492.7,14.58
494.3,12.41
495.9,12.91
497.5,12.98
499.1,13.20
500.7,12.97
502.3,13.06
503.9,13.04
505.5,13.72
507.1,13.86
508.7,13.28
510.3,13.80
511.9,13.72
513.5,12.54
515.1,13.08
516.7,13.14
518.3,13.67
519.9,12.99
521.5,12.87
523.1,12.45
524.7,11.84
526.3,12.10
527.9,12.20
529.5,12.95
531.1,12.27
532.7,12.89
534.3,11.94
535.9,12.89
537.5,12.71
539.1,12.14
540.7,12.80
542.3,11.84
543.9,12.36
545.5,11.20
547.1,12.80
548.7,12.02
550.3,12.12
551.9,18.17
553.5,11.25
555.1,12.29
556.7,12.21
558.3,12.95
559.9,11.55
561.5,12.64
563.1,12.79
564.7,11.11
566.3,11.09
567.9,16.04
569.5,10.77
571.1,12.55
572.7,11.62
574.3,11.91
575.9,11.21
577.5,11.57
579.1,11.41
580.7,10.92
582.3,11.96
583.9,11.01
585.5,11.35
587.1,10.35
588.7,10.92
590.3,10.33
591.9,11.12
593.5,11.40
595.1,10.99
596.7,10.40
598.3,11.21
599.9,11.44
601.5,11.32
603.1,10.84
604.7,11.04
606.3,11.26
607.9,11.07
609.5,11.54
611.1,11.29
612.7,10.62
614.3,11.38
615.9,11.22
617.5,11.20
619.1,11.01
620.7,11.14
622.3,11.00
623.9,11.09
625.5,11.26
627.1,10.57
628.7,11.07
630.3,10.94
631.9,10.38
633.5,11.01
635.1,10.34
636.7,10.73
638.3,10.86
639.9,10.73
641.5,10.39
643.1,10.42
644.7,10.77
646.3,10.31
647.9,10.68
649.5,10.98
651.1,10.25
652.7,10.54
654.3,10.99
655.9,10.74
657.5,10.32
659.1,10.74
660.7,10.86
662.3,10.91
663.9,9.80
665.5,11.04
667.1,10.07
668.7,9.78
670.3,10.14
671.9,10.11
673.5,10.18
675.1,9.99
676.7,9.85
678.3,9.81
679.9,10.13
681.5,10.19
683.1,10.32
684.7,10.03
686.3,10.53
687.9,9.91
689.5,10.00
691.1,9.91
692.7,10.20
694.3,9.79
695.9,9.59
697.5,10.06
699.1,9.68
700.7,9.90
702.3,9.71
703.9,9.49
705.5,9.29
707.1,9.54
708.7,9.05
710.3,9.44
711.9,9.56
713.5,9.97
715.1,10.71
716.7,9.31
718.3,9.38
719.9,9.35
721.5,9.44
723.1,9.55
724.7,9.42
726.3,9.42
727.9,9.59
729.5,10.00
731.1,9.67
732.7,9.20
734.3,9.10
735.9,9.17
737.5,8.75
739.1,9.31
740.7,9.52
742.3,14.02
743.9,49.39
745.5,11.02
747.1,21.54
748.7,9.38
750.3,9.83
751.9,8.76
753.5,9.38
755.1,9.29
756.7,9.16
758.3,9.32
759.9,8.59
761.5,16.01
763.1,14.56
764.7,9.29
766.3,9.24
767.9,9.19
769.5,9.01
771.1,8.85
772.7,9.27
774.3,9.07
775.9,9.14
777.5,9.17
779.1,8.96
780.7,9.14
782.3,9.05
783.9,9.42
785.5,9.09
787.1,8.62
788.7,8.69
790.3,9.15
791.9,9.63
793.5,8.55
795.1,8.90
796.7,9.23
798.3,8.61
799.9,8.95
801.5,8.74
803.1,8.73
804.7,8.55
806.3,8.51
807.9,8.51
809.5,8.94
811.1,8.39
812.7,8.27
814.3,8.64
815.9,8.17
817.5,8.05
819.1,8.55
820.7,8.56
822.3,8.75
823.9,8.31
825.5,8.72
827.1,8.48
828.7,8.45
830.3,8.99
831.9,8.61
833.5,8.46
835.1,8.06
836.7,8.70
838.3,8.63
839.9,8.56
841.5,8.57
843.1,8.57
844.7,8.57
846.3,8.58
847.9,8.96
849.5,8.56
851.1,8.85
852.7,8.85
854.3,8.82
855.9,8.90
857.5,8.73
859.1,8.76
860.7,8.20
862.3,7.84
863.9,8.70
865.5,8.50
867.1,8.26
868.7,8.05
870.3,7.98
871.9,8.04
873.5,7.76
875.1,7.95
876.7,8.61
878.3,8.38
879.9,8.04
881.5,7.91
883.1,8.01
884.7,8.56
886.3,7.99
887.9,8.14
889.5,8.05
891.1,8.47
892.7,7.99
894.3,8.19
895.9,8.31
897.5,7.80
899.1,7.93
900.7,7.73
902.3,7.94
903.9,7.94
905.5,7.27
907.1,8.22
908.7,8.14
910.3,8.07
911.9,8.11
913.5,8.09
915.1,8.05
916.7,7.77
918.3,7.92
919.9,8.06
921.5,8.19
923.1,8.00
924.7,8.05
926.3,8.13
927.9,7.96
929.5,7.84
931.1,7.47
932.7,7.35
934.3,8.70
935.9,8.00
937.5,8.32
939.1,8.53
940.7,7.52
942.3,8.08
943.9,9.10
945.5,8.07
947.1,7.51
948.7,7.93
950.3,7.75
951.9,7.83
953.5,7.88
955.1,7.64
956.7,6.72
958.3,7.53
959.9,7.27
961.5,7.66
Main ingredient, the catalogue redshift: 0.134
